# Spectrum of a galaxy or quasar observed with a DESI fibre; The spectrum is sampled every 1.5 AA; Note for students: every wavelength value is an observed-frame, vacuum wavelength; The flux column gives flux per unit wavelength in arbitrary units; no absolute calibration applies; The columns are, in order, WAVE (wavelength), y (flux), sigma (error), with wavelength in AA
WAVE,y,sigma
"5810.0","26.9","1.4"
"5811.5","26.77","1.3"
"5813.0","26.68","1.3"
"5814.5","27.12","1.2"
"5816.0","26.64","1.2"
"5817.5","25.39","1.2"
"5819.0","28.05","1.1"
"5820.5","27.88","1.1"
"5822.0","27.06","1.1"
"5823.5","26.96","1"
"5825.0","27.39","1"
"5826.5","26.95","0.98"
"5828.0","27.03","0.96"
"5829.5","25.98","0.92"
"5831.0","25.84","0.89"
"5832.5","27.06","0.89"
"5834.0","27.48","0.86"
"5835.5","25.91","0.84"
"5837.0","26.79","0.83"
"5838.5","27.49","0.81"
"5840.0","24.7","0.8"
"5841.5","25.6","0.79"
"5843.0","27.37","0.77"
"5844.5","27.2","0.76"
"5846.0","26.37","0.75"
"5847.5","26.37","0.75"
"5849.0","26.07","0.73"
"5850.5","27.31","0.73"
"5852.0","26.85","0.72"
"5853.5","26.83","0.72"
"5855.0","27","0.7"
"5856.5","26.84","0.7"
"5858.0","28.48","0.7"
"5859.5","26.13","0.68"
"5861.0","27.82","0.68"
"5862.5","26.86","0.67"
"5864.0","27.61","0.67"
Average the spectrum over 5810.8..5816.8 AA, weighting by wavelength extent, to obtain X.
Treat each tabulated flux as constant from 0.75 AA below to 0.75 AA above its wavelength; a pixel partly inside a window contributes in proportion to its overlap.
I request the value 26.8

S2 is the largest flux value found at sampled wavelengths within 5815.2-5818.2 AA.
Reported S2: 26.64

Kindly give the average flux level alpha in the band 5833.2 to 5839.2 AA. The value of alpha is 26.9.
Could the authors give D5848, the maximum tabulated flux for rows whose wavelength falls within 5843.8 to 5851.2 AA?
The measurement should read 27.31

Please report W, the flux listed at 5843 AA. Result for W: 27.37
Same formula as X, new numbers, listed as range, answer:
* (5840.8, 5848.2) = 26.6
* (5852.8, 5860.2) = 27.1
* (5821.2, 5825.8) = 27.1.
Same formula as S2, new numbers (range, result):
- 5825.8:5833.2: 27.06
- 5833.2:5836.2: 27.48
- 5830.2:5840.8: 27.49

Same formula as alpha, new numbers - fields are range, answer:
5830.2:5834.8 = 26.8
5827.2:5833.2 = 26.5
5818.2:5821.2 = 27.9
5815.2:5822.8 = 27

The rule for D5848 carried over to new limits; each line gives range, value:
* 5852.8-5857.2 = 27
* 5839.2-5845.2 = 27.37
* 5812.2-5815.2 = 27.12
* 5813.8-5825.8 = 28.05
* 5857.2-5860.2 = 28.48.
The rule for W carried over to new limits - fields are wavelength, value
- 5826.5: 26.95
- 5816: 26.64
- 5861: 27.82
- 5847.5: 26.37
